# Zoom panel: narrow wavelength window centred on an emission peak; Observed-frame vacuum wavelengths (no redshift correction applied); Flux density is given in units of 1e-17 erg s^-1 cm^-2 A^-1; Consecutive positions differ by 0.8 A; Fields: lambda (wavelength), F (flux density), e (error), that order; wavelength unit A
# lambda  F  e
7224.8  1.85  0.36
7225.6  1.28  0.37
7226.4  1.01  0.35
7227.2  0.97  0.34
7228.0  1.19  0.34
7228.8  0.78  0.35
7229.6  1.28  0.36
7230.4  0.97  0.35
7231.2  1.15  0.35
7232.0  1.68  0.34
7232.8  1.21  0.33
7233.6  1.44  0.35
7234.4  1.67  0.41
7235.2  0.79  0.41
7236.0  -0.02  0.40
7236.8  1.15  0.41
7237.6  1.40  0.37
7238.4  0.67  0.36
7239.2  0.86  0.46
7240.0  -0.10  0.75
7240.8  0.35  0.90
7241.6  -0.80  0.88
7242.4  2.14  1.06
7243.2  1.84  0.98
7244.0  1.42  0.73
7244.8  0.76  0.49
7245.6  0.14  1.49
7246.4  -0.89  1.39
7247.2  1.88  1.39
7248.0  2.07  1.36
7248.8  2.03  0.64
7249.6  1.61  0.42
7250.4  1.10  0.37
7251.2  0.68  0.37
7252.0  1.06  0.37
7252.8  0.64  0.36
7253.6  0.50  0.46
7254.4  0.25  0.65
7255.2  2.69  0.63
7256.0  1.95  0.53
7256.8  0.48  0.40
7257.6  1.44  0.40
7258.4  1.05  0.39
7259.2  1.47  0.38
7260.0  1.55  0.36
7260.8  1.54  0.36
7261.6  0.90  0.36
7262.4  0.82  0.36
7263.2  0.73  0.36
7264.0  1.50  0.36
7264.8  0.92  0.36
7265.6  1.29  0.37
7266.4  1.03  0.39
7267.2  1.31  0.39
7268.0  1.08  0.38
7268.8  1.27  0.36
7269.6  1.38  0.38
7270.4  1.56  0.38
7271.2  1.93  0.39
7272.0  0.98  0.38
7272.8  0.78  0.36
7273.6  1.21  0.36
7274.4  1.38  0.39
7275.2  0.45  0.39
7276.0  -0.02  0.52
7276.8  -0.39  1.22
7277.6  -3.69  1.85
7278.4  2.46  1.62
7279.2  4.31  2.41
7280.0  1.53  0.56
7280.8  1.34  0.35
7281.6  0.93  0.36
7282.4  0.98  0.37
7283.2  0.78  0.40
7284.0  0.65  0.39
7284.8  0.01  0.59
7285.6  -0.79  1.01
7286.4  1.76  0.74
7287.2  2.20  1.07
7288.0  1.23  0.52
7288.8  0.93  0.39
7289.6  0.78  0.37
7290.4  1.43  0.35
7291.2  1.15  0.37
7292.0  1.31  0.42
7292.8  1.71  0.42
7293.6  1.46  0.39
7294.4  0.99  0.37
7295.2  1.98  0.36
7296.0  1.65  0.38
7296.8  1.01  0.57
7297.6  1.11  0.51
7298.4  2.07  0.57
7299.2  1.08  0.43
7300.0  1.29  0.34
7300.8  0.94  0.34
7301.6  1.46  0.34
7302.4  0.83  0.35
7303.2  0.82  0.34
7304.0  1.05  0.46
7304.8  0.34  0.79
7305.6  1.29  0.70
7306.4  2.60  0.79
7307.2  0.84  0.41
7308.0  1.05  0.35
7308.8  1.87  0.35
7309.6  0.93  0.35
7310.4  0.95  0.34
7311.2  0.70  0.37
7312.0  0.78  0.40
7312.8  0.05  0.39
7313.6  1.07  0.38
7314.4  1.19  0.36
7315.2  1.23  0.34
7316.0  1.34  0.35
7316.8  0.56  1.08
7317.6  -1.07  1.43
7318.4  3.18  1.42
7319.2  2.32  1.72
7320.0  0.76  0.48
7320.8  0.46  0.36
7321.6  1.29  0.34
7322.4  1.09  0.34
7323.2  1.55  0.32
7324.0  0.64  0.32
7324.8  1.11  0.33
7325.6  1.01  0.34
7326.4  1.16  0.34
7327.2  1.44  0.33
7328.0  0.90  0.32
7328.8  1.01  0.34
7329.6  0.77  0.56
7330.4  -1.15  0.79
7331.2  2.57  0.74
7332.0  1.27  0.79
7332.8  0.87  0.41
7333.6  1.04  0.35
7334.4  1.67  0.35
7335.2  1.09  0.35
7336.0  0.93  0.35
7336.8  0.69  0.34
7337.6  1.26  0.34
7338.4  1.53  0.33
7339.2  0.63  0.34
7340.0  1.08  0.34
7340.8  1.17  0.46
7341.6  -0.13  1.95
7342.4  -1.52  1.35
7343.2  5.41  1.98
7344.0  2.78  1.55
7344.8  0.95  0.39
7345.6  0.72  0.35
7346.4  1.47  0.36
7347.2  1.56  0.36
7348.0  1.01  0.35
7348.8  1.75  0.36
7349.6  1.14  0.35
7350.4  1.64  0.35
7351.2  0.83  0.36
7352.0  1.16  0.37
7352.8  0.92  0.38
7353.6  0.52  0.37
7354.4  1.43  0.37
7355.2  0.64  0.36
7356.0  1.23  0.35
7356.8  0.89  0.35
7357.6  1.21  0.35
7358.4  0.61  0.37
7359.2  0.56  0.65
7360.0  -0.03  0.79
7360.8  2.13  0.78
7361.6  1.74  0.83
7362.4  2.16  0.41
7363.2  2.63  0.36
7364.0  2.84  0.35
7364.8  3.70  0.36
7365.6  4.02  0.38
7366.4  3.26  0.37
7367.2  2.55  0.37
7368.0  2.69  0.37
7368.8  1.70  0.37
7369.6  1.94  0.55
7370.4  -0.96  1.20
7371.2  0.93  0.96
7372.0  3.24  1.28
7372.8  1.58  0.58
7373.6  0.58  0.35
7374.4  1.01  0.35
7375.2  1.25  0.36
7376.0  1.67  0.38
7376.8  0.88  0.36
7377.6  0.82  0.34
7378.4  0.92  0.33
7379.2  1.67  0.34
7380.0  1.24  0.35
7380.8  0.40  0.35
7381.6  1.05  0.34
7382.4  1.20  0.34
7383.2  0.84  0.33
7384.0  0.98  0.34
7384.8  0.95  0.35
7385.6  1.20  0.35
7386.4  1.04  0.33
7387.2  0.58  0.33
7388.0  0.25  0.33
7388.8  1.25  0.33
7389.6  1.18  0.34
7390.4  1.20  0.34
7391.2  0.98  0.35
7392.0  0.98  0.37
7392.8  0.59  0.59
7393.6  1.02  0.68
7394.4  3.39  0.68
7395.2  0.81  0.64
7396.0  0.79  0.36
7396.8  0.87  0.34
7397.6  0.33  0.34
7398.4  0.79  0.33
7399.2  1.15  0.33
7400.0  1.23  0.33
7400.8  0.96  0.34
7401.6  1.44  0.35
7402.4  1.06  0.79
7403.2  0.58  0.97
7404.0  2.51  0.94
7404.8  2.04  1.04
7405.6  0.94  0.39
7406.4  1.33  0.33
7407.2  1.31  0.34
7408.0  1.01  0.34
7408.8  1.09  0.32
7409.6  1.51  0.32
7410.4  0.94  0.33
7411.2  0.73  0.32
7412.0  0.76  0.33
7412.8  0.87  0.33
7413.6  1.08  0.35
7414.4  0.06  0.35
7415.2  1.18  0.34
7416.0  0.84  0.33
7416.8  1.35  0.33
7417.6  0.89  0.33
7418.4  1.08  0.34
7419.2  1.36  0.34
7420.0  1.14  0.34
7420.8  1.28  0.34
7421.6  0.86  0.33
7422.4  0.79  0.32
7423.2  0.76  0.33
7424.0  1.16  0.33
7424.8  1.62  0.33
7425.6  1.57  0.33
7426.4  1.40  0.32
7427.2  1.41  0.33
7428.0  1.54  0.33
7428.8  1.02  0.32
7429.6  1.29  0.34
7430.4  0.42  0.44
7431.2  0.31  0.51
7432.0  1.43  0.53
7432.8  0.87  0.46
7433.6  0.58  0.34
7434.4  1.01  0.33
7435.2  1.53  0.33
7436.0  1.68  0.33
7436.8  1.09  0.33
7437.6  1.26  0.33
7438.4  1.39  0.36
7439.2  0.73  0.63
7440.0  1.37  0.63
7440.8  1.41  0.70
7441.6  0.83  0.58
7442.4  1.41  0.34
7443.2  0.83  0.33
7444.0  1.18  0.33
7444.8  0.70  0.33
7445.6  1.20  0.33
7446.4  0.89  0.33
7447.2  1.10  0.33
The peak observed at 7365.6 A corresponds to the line [O III] 5007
